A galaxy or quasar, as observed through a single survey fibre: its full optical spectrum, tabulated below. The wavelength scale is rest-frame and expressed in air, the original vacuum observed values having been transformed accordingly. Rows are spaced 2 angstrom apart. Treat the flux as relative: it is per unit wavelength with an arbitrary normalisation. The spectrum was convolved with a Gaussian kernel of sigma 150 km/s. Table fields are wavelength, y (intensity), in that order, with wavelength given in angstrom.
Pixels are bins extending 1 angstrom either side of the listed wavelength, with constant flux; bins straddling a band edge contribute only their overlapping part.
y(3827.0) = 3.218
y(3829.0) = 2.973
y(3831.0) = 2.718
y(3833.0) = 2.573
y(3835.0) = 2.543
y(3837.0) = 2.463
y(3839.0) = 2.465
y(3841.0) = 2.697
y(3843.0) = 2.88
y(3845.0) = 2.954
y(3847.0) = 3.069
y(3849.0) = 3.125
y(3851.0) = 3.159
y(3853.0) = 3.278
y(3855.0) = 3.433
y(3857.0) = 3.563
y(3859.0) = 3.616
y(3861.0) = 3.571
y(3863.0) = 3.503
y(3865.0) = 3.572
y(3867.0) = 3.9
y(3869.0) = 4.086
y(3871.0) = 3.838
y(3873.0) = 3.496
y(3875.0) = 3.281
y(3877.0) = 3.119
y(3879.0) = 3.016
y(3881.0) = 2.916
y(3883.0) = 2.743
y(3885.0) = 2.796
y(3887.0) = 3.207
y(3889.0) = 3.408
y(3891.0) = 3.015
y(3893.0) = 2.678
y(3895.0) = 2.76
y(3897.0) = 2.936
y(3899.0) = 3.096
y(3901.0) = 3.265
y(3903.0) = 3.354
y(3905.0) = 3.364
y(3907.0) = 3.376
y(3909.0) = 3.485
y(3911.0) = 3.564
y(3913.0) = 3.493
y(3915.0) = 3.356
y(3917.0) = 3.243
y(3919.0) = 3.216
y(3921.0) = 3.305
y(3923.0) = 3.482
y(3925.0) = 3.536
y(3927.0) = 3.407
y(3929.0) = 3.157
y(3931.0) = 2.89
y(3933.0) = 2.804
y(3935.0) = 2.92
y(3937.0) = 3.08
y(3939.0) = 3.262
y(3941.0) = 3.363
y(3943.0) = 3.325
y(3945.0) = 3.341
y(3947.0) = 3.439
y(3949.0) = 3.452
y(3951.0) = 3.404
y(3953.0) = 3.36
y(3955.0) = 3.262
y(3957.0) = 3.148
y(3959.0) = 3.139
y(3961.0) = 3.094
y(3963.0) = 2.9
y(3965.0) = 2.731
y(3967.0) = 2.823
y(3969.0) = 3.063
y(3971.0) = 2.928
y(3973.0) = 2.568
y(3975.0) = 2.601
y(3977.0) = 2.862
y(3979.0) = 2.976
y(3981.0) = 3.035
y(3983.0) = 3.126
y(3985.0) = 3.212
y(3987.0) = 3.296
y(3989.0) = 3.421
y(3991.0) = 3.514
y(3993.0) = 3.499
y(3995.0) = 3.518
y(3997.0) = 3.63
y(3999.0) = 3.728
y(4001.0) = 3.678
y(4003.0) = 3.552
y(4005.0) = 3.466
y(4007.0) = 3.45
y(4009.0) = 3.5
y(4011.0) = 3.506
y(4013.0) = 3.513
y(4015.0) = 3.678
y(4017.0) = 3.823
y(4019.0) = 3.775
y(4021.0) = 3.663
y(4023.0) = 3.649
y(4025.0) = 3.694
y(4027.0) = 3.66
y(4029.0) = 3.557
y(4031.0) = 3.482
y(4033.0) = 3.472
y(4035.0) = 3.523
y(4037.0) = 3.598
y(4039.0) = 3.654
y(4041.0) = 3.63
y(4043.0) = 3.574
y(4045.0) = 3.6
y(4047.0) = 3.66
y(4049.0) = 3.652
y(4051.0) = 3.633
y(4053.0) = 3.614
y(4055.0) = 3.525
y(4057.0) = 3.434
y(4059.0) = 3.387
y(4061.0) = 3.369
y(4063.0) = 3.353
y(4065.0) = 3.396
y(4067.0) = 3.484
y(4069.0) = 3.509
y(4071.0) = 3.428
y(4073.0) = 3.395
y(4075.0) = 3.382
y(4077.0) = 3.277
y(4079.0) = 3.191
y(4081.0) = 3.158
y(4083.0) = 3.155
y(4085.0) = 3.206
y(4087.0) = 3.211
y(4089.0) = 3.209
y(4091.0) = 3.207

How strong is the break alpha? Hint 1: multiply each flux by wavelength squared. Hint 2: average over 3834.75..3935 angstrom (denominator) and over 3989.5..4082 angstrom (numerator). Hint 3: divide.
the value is 1.19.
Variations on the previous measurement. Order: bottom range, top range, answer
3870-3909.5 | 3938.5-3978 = 1.02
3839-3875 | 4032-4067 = 1.16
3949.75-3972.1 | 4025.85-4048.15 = 1.21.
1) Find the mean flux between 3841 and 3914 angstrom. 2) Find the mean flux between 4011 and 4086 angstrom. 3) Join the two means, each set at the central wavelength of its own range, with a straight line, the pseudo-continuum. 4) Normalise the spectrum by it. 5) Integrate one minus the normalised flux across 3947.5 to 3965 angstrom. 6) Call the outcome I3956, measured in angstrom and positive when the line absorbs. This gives 0.9 angstrom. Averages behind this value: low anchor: 3.27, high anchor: 3.51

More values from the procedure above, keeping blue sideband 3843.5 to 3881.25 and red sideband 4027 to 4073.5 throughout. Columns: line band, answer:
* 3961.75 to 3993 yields 4.1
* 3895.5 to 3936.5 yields 2.1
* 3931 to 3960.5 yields 2.0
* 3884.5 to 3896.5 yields 1.5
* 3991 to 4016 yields -0.5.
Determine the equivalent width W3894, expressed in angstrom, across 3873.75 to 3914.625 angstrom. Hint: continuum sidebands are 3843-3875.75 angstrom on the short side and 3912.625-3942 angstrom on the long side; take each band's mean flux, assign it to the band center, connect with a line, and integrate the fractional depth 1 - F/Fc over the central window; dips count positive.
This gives 2.3 angstrom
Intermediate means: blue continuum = 3.45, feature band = 3.15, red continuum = 3.23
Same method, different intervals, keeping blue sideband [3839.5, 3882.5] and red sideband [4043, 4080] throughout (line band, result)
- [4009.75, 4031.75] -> -1.30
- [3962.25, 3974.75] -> 2.12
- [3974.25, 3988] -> 1.55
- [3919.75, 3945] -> 1.16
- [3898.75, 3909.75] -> 0.05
